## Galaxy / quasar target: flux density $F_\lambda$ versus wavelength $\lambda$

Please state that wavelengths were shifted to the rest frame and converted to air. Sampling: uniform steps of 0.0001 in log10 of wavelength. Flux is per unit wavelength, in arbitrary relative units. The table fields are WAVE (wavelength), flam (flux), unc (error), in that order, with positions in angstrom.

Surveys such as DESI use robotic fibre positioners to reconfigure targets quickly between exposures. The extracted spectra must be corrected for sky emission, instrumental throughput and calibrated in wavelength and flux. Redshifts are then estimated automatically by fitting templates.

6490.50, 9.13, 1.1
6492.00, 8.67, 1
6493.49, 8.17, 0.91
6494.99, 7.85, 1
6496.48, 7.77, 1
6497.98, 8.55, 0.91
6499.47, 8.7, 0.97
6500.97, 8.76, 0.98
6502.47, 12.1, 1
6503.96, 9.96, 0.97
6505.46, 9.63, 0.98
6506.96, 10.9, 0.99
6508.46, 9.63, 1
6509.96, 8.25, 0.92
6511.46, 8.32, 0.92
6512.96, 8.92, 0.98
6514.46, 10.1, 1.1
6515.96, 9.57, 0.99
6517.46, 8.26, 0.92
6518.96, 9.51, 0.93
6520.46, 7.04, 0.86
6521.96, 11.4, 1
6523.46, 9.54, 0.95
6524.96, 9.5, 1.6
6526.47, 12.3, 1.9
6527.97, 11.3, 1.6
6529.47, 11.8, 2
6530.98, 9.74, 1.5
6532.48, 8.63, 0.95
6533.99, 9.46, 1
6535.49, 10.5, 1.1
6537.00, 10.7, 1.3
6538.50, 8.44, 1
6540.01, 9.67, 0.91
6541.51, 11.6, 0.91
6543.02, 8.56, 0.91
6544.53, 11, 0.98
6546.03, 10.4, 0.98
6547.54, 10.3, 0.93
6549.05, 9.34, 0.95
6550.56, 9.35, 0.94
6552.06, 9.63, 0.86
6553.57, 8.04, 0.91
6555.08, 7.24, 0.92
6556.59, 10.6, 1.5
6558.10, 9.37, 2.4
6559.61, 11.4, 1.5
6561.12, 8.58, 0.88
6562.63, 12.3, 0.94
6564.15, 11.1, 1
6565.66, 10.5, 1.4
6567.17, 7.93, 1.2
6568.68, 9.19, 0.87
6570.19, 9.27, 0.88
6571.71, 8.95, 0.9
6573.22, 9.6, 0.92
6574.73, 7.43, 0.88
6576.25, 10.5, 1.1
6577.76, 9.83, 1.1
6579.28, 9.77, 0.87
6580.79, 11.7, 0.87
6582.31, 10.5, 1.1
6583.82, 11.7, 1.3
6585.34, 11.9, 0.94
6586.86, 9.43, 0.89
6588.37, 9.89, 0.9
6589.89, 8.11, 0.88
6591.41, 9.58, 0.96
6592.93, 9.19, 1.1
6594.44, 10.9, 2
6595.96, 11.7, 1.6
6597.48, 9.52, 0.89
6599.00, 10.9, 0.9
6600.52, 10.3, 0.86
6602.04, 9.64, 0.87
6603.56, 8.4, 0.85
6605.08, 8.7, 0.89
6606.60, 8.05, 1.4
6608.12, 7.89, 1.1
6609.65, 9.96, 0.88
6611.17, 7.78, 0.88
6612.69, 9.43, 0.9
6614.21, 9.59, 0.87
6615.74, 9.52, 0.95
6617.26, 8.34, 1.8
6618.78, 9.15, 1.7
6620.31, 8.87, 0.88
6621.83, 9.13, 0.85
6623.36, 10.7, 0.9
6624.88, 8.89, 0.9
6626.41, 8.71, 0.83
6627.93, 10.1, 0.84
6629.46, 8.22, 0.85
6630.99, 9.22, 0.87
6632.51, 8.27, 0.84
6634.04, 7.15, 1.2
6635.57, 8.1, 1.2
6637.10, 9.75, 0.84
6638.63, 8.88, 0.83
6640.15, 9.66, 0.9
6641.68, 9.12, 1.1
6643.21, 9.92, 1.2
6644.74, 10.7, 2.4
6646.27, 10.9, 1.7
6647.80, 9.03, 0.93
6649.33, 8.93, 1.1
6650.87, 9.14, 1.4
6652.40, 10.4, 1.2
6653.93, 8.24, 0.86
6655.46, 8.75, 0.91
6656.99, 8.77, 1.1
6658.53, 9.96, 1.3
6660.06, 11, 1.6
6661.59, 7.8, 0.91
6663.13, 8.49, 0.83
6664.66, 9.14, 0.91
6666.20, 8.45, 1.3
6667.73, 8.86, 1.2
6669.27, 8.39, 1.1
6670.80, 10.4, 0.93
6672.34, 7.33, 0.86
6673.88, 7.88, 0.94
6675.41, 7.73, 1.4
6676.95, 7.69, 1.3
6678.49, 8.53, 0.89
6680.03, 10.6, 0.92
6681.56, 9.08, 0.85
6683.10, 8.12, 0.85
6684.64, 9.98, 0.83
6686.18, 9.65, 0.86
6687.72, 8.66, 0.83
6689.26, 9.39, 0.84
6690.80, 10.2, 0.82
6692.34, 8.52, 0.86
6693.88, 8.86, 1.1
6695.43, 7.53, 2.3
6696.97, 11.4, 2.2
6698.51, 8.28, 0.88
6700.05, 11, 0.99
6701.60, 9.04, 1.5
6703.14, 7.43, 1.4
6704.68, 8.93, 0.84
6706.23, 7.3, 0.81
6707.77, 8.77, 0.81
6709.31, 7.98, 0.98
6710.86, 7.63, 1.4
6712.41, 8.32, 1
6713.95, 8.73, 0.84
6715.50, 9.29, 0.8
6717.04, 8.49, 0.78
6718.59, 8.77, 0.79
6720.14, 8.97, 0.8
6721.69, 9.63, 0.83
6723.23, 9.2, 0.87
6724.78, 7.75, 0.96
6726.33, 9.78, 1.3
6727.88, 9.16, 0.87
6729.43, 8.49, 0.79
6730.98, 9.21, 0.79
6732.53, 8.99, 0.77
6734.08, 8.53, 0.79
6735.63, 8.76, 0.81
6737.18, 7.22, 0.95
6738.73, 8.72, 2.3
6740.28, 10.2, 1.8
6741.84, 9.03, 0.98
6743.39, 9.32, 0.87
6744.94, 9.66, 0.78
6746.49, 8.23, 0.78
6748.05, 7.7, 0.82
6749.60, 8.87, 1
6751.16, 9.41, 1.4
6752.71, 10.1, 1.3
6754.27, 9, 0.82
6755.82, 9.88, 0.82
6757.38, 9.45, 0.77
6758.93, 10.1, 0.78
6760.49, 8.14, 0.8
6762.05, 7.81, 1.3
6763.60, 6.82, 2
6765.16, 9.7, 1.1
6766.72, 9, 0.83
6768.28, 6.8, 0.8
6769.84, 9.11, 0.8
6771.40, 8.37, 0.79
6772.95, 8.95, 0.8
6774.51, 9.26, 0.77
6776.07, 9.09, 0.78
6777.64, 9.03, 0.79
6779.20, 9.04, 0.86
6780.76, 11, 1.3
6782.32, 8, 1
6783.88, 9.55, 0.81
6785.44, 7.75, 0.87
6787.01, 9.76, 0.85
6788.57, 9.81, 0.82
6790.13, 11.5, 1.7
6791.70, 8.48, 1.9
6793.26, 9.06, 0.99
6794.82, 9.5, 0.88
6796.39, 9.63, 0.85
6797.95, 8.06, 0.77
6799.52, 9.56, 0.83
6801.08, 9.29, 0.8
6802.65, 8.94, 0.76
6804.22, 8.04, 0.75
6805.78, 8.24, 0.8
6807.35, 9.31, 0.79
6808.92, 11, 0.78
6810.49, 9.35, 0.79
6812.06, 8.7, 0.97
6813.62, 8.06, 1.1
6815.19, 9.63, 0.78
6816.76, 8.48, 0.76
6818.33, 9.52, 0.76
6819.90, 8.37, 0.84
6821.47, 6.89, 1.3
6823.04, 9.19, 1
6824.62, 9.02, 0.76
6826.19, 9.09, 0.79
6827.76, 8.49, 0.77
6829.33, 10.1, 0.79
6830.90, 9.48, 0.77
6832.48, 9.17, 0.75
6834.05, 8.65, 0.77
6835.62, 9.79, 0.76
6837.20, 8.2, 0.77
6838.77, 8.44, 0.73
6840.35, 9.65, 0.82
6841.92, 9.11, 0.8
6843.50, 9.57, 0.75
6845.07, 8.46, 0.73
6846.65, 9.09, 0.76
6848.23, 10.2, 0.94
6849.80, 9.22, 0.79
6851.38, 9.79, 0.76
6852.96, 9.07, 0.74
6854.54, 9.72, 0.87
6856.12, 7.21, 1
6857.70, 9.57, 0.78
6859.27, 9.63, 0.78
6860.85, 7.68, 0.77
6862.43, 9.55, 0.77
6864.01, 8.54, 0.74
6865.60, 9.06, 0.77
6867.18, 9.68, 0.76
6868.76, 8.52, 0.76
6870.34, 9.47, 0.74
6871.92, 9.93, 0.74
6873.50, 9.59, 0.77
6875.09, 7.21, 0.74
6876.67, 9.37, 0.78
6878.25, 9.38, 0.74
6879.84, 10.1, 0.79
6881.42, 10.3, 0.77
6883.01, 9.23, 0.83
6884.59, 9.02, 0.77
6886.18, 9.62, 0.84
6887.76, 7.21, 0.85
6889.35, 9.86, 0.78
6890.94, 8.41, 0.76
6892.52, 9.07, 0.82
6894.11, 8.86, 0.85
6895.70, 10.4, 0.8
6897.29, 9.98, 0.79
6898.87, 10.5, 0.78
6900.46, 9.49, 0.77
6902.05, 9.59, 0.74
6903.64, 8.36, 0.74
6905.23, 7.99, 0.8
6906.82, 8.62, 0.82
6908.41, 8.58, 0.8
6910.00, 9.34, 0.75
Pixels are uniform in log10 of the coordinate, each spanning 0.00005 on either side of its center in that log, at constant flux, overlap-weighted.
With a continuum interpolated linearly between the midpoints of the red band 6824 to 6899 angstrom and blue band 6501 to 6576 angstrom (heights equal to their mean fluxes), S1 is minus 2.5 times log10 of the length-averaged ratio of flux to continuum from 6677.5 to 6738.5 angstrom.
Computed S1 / 0.07 mag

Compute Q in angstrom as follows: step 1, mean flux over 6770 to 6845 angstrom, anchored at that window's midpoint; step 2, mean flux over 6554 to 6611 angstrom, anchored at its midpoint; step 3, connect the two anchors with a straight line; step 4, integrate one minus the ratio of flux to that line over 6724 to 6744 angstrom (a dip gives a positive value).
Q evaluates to 1.0 angstrom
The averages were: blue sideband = 9.74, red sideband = 9.08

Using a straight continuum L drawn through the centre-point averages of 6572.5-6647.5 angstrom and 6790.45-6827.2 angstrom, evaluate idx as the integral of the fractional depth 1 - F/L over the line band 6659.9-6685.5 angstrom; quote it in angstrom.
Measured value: 1.6 angstrom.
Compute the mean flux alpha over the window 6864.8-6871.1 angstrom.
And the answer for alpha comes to 9.17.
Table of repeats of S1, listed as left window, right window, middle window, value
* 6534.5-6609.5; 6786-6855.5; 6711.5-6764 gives 0.056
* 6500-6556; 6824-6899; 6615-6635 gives 0.073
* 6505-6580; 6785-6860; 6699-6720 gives 0.091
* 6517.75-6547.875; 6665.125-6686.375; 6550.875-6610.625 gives -0.012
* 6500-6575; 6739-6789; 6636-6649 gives -0.034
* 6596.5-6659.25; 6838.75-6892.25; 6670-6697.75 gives 0.025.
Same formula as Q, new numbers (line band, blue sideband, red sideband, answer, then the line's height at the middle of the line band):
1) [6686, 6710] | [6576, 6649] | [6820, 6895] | 1.1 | 9.36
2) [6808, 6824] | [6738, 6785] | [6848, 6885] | 0.3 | 9.09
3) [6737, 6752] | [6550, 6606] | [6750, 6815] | 0.5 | 9.2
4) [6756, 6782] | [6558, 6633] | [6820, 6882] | 1.1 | 9.26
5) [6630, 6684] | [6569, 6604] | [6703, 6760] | 2.5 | 9.42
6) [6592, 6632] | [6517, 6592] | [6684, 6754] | 0.8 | 9.52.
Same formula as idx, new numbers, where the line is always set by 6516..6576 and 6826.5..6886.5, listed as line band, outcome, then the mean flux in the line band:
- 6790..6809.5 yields 0.2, 9.18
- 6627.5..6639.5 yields 1.1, 8.68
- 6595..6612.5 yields 0.5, 9.37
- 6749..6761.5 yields 0.0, 9.34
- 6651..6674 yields 1.4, 8.96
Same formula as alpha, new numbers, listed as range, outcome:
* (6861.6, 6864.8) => 9.03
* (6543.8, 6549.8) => 10.3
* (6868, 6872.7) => 9.32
